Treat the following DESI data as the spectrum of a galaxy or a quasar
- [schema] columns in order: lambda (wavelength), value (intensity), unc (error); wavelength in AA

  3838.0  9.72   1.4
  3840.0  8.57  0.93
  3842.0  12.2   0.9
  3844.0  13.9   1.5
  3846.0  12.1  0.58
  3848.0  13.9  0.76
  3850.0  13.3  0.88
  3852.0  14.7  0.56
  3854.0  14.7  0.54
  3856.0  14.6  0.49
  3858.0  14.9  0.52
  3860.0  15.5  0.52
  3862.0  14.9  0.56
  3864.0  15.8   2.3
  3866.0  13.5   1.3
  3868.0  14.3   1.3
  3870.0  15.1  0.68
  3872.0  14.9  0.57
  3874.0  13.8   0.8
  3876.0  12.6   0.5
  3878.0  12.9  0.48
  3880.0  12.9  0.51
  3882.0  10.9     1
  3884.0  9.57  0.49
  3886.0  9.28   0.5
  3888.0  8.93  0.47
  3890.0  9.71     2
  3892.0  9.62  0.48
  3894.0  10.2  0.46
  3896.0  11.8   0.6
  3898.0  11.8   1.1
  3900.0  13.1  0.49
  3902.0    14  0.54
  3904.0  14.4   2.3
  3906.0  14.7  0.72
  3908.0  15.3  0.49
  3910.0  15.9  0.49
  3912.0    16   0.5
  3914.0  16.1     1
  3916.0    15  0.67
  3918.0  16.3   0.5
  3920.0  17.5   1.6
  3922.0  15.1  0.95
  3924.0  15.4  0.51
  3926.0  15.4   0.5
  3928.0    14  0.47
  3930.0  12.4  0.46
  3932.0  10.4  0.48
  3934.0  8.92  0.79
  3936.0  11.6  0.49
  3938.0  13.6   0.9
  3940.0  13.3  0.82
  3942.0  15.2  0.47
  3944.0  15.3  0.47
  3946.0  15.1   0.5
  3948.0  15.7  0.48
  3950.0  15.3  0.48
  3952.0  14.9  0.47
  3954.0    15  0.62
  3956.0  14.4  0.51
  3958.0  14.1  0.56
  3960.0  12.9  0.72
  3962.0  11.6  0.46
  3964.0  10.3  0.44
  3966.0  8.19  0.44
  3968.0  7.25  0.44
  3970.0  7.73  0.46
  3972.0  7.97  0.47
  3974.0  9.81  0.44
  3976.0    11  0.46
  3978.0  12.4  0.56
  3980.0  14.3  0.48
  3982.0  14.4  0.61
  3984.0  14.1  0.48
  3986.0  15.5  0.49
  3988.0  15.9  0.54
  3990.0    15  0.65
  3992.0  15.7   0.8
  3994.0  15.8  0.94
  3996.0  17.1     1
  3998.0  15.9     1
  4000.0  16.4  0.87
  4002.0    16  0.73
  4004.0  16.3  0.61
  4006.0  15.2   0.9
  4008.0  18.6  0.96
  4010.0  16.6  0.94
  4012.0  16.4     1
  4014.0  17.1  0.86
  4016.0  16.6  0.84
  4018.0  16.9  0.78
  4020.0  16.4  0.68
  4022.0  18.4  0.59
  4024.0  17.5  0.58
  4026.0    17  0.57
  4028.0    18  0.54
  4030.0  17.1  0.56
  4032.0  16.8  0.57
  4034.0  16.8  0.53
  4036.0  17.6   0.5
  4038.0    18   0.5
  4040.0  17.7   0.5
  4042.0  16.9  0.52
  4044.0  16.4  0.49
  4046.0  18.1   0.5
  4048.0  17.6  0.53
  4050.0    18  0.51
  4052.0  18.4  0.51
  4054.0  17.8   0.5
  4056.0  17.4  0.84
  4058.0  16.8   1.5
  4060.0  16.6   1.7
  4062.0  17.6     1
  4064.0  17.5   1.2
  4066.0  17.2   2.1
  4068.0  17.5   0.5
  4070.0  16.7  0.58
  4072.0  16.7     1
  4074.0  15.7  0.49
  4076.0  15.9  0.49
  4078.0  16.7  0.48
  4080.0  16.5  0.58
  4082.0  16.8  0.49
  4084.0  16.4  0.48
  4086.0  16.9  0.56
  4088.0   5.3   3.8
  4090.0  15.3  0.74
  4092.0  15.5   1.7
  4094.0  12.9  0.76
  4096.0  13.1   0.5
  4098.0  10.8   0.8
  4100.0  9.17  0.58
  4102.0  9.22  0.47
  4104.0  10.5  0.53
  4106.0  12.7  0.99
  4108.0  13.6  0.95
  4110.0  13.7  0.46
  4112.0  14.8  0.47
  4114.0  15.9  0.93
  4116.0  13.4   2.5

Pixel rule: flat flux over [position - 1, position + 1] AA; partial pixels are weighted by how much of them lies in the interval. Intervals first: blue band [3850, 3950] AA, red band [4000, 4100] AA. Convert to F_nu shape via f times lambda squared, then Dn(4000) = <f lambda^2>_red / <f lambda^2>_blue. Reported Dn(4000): 1.3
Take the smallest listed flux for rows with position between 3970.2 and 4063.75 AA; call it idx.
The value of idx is 7.97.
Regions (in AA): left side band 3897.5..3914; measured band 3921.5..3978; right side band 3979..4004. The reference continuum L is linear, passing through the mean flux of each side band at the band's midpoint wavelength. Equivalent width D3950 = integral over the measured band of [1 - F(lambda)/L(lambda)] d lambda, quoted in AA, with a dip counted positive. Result 9.4 AA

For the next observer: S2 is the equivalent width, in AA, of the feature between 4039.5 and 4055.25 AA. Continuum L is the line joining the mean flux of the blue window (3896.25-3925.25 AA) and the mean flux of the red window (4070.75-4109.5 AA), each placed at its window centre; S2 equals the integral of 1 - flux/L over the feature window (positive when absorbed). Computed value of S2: -4.1 AA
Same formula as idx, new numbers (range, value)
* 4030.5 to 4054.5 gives 16.4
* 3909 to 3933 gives 10.4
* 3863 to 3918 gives 8.93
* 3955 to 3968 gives 7.25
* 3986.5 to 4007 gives 15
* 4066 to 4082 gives 15.7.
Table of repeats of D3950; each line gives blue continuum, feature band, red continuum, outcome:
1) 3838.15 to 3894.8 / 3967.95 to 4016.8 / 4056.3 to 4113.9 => -2.3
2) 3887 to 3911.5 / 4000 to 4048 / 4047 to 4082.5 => -3.3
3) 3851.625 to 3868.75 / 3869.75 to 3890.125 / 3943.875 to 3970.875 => 3.6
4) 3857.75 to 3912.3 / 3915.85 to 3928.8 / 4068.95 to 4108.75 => -2.4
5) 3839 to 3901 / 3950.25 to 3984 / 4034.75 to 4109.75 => 5.4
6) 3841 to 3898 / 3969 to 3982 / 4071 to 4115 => 2.4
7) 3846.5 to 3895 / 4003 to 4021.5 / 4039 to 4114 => -2.7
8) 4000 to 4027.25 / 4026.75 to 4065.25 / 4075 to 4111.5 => -5.0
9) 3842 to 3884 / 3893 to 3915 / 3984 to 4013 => 0.9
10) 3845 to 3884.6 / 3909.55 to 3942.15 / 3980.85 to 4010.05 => 1.2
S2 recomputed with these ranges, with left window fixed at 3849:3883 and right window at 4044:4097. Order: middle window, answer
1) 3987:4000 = -0.46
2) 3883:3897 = 4.35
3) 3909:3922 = -1.30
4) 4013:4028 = -1.45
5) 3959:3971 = 4.32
